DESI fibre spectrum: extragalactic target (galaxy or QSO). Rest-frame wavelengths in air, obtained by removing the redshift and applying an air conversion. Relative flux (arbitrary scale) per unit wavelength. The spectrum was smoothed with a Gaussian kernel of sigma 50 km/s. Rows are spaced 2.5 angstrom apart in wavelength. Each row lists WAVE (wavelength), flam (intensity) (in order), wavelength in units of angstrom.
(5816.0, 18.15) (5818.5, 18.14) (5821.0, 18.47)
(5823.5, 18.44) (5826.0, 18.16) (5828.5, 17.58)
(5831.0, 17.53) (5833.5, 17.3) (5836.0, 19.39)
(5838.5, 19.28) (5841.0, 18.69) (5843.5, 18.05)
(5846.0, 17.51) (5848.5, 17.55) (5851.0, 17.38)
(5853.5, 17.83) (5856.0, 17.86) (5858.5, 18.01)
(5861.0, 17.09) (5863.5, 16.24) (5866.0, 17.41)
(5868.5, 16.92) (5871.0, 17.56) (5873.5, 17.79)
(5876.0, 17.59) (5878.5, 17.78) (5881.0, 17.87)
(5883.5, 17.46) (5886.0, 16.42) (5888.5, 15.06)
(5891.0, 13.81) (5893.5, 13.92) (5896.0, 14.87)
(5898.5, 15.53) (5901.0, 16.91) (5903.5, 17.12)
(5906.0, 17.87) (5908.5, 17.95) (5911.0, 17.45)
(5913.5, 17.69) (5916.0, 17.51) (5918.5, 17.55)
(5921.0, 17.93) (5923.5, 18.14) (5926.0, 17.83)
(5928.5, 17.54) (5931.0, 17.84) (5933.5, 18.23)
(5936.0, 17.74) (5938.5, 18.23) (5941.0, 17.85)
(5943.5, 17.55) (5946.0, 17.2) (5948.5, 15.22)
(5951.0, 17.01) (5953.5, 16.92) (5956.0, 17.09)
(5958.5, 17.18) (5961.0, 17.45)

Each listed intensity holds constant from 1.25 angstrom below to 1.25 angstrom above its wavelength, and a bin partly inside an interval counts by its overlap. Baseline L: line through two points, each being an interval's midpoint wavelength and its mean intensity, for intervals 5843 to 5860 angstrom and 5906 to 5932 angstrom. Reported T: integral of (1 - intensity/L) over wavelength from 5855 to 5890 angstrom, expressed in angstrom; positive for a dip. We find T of 1.1 angstrom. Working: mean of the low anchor 17.7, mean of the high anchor 17.7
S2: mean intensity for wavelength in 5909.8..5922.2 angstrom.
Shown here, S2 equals 17.6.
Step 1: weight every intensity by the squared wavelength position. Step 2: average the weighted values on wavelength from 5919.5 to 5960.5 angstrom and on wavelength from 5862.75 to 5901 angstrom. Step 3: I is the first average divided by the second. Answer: 1.1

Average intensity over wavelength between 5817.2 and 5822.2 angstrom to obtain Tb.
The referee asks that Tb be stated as 18.3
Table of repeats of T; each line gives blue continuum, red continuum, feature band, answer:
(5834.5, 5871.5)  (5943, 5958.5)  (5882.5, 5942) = 0.6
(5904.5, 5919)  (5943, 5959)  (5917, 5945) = -1.0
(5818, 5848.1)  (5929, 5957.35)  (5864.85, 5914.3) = 2.9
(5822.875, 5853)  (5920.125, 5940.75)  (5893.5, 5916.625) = 1.5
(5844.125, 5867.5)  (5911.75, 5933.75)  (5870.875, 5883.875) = -0.1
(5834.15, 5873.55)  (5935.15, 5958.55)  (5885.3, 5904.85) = 2.3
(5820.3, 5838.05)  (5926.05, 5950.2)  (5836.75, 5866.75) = 0.4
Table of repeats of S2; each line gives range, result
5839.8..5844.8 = 18.4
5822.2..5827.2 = 18.3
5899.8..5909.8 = 17.5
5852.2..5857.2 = 17.8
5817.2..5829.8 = 18.2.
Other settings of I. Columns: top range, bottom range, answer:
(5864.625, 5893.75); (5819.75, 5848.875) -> 0.93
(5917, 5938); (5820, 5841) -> 1.01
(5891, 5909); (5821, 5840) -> 0.90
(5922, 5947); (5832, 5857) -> 1.02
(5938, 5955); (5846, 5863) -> 1.00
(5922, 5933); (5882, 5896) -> 1.18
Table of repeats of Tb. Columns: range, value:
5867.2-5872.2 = 17.2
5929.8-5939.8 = 18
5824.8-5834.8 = 17.6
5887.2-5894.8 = 14.3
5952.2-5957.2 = 17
